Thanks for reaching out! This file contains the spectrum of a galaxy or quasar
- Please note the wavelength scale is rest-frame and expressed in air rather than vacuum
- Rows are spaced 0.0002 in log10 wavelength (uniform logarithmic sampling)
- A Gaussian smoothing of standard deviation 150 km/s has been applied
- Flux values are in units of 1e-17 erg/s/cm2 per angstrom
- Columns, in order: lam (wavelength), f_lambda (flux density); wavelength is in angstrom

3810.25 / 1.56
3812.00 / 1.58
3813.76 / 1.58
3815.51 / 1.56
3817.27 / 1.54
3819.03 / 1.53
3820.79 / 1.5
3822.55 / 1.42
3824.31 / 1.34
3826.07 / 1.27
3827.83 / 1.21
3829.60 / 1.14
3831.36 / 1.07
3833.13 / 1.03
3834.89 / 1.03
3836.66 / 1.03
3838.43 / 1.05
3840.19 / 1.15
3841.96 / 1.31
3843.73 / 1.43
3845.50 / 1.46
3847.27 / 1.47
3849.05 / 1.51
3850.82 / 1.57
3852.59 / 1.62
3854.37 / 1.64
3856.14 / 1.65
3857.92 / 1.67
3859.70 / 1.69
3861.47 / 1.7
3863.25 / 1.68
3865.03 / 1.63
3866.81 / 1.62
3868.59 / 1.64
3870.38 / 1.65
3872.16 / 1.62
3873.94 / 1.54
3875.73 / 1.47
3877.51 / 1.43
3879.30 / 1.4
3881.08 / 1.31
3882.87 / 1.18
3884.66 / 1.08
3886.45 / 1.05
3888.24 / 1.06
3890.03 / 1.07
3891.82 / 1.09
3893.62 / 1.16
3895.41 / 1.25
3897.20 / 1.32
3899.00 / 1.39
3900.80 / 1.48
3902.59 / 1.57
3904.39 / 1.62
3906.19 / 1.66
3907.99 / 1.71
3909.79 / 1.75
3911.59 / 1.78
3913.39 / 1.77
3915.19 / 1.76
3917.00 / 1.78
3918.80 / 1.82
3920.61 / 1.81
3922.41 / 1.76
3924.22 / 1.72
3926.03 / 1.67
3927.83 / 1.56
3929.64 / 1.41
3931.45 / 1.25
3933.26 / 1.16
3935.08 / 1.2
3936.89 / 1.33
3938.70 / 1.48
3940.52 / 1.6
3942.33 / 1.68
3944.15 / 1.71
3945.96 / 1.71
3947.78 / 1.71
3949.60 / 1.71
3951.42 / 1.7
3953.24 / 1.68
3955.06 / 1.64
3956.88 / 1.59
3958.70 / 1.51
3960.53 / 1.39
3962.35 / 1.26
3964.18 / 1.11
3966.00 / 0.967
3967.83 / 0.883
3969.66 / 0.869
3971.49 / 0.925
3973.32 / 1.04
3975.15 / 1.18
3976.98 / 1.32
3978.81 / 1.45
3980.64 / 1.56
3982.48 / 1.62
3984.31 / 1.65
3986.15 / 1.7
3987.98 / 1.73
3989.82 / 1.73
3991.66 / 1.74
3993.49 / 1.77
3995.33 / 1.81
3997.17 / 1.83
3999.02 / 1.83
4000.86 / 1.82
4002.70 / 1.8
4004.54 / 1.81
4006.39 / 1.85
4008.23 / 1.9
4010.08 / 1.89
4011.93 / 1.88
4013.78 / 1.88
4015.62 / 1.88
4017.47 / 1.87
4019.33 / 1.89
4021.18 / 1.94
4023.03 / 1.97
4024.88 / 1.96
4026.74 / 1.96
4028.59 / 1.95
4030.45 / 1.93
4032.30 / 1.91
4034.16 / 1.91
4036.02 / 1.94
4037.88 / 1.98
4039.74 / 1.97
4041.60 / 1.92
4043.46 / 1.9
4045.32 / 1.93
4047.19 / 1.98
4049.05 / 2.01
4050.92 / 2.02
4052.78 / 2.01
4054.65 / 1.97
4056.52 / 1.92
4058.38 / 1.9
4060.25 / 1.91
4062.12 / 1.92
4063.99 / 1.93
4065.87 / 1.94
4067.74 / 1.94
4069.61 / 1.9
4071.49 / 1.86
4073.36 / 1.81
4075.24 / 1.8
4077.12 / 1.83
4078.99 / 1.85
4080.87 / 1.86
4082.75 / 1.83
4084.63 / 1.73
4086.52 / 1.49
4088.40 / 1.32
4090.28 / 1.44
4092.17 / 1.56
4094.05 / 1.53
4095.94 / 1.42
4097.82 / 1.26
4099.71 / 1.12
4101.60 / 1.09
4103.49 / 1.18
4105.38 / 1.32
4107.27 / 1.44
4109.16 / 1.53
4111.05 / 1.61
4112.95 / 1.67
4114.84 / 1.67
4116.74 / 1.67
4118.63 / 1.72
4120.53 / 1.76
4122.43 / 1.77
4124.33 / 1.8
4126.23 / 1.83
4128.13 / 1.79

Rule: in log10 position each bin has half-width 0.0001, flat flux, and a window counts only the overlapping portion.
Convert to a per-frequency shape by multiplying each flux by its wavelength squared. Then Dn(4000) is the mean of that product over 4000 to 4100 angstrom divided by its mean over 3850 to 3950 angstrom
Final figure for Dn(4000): 1.3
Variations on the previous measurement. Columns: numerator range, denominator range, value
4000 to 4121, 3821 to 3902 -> 1.43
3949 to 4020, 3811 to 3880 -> 1.17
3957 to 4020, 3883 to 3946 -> 1.10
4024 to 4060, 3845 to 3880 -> 1.35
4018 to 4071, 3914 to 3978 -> 1.40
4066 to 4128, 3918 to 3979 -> 1.22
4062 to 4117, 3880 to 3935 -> 1.20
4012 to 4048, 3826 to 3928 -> 1.43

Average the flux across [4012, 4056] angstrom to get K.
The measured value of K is 1.94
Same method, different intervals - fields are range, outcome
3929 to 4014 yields 1.54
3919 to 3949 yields 1.56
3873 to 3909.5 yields 1.35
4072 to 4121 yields 1.56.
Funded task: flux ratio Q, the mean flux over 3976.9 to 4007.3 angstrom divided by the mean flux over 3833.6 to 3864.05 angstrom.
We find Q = 1.19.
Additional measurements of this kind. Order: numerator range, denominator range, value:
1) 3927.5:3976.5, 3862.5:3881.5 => 0.89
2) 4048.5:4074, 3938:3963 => 1.21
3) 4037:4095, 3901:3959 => 1.13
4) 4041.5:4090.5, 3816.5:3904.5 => 1.34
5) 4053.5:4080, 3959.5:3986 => 1.52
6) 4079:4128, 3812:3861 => 1.12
